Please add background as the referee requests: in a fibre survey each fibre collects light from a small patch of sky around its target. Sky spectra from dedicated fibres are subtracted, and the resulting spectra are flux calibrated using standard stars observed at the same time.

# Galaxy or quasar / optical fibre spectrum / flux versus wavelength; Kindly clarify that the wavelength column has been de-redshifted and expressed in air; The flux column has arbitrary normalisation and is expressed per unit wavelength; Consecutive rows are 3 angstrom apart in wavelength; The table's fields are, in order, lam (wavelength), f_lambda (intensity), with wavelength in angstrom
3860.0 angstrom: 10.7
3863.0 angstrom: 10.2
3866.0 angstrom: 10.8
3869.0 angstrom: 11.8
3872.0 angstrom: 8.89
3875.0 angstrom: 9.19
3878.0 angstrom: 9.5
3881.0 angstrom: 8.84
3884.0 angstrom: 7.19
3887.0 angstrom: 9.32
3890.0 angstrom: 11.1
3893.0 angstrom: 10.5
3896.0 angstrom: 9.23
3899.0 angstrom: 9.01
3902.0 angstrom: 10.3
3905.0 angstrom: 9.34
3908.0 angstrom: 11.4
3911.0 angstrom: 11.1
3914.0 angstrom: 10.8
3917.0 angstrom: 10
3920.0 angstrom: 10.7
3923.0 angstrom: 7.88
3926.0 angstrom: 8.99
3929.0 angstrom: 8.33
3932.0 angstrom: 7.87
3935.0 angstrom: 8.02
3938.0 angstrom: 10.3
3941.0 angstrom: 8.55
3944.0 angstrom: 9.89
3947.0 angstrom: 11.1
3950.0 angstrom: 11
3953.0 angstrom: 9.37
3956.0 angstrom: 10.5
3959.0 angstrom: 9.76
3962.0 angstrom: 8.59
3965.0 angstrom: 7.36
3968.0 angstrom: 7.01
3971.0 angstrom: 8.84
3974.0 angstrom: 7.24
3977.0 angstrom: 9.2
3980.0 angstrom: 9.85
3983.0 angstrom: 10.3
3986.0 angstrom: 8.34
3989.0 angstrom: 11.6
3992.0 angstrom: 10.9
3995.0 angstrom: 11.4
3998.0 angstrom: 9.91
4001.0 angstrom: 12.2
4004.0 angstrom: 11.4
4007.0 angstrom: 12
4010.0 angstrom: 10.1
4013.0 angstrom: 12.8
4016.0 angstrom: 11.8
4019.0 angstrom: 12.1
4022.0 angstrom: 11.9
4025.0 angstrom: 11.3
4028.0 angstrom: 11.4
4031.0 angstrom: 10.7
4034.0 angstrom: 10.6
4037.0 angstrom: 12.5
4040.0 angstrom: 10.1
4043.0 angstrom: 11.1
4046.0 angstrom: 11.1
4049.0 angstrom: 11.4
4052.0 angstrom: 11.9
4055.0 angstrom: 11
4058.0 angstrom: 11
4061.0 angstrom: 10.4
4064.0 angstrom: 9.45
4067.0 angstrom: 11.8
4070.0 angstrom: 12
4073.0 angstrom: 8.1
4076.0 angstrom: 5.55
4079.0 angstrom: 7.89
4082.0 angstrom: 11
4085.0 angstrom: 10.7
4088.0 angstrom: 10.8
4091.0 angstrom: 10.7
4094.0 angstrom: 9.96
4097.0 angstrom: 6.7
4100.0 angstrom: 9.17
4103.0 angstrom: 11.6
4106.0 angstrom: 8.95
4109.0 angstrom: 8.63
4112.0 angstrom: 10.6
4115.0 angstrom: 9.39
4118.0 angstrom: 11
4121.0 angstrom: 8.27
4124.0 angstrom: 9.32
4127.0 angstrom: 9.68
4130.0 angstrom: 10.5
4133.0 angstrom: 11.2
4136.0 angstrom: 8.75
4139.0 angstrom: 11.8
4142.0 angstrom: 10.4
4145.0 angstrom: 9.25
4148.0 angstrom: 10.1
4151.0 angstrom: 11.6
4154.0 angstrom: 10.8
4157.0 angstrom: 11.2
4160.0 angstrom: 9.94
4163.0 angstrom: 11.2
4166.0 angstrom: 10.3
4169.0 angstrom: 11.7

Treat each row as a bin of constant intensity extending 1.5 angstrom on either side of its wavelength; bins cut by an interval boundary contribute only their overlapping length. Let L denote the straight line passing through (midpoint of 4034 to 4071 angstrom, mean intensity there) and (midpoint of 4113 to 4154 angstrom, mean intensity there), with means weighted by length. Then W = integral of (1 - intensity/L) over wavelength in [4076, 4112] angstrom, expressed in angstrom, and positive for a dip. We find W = 3.7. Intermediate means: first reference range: 11.1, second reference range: 10.1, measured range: 9.51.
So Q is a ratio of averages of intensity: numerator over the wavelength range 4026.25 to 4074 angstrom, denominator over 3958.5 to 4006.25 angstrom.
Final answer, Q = 1.13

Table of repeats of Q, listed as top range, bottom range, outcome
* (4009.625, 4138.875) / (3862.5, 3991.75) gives 1.09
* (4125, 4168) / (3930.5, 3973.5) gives 1.15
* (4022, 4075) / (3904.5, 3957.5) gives 1.12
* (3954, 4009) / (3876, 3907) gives 1.04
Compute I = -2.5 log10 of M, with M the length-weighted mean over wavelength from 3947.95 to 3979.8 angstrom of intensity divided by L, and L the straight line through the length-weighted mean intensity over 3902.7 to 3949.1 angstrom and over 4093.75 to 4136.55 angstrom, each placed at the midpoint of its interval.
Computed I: 0.08 mag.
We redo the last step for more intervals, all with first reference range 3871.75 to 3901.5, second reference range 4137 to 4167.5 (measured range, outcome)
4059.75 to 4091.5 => 0.05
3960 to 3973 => 0.21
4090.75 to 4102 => 0.14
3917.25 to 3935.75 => 0.09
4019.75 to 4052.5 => -0.12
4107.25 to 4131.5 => 0.09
